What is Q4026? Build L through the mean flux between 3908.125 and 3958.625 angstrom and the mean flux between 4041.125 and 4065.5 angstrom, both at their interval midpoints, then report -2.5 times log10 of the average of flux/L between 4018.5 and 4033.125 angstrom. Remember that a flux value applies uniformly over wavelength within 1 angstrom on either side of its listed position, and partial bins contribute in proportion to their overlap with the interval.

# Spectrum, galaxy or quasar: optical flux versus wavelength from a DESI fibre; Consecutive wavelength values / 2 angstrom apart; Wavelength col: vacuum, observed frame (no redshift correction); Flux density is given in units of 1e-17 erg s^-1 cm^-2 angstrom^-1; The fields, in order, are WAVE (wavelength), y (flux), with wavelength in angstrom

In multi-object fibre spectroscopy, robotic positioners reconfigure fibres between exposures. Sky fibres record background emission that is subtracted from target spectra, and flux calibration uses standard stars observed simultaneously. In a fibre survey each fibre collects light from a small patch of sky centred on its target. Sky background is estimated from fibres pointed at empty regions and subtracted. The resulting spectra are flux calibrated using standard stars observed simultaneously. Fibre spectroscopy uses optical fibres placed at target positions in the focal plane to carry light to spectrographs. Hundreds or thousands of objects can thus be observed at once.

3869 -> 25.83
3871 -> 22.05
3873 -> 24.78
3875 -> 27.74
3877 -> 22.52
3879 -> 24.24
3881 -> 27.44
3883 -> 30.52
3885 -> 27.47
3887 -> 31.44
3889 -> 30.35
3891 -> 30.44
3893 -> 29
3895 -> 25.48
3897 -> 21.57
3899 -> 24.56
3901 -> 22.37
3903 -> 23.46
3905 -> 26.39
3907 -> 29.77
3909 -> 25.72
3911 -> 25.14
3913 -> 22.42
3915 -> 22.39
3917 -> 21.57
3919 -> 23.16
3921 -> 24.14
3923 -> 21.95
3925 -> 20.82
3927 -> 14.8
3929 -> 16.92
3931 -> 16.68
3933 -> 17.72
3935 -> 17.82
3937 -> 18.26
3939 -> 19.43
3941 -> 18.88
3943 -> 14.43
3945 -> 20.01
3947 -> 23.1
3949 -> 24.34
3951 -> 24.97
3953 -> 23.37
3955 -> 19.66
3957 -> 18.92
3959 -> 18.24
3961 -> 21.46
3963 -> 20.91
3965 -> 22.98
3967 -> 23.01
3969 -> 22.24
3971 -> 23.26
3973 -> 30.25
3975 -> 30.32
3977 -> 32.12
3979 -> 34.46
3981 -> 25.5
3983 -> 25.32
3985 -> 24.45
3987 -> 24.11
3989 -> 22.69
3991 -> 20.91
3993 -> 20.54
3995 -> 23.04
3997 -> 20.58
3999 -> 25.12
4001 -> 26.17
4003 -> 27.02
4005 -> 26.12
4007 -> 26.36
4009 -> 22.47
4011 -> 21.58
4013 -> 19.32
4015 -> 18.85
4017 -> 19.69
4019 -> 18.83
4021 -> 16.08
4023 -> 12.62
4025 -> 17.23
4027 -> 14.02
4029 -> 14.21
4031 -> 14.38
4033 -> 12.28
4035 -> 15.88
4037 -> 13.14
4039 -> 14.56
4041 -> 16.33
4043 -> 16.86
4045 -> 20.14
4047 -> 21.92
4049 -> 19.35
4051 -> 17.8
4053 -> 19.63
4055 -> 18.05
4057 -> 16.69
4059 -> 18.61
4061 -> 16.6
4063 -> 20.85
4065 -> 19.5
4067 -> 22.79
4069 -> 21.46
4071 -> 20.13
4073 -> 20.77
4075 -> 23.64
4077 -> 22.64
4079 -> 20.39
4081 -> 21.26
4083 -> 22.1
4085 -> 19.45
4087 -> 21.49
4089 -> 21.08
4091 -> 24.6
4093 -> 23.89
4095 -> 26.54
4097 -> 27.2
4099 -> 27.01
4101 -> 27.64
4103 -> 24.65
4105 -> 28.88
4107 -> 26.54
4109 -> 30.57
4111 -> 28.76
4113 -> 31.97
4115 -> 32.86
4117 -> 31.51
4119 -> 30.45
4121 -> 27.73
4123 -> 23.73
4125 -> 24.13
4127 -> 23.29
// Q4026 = 0.27 mag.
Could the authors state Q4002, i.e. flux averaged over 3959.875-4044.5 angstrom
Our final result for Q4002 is 21.4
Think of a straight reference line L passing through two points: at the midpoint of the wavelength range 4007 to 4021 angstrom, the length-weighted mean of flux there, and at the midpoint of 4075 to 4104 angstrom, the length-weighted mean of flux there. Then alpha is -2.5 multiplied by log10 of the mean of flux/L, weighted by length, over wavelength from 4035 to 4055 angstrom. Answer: 0.221 mag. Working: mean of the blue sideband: 20.3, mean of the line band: 17.7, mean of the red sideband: 23.6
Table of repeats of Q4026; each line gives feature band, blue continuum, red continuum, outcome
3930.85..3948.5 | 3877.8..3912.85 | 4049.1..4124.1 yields 0.35 mag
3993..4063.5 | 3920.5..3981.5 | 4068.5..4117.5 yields 0.24 mag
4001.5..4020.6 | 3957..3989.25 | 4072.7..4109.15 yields 0.12 mag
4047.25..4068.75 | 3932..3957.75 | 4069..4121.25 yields 0.25 mag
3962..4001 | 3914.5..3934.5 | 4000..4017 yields -0.12 mag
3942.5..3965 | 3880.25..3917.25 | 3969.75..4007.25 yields 0.22 mag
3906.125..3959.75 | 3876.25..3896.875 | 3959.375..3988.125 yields 0.26 mag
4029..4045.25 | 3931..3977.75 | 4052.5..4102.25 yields 0.40 mag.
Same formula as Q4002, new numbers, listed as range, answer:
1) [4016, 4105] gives 19.7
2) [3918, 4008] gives 22.6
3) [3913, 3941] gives 19.7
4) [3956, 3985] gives 24.9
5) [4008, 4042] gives 16.6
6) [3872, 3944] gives 23.4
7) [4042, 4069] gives 19.2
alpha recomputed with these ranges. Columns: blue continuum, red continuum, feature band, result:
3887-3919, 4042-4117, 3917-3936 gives 0.280 mag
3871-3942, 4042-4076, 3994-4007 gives -0.171 mag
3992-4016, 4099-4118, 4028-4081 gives 0.376 mag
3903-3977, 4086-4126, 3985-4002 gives 0.029 mag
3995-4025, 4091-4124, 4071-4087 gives 0.215 mag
